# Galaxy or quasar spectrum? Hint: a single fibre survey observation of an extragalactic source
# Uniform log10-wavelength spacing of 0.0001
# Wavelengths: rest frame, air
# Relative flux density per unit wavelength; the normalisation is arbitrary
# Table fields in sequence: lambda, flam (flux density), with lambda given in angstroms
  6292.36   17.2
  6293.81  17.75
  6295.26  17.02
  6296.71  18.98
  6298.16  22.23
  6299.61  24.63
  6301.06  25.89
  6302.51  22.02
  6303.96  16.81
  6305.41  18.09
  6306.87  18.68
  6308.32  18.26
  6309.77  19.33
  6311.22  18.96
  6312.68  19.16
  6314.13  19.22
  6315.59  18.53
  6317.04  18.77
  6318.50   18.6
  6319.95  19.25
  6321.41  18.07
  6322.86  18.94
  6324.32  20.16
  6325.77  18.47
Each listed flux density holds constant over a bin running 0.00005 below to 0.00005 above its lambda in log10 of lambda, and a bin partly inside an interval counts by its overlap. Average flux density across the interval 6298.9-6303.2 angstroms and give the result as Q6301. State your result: 24.2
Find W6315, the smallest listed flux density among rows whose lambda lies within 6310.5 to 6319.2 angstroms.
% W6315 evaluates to 18.53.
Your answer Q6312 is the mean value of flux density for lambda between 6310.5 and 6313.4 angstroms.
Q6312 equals 19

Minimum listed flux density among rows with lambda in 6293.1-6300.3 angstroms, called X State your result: 17.02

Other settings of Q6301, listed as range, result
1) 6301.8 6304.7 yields 19.4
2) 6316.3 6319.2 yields 18.7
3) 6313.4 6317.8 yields 18.8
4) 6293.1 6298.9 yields 19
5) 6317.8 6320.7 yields 18.9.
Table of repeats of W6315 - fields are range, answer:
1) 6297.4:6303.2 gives 22.02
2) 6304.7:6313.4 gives 18.09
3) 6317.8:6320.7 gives 18.6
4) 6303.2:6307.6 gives 16.81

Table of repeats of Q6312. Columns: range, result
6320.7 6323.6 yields 18.5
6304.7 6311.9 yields 18.7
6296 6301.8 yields 22.9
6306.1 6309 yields 18.4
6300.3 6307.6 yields 20.3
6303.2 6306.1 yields 17.5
